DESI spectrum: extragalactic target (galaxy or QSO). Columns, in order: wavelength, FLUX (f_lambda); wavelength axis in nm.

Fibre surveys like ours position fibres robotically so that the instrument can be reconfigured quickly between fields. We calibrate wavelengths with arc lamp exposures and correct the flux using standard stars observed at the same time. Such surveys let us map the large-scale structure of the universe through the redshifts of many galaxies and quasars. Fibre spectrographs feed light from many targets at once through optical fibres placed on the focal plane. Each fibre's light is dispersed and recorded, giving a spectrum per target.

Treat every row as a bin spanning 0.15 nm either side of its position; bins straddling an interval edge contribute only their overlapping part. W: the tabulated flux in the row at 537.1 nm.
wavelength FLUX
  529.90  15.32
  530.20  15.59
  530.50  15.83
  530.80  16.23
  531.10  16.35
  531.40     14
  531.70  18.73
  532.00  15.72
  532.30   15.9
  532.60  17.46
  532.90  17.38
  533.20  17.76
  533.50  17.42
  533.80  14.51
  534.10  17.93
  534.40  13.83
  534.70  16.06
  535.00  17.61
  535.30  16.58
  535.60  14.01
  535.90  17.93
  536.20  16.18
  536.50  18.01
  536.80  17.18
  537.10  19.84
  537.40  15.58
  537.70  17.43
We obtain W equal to 19.84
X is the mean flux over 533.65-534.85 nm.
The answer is 15.6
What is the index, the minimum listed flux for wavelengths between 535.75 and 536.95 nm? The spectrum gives 16.18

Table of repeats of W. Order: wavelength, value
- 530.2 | 15.59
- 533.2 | 17.76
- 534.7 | 16.06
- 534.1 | 17.93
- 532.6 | 17.46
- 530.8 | 16.23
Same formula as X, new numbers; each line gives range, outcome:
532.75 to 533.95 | 16.8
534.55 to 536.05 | 16.4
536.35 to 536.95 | 17.6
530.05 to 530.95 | 15.9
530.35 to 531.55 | 15.6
